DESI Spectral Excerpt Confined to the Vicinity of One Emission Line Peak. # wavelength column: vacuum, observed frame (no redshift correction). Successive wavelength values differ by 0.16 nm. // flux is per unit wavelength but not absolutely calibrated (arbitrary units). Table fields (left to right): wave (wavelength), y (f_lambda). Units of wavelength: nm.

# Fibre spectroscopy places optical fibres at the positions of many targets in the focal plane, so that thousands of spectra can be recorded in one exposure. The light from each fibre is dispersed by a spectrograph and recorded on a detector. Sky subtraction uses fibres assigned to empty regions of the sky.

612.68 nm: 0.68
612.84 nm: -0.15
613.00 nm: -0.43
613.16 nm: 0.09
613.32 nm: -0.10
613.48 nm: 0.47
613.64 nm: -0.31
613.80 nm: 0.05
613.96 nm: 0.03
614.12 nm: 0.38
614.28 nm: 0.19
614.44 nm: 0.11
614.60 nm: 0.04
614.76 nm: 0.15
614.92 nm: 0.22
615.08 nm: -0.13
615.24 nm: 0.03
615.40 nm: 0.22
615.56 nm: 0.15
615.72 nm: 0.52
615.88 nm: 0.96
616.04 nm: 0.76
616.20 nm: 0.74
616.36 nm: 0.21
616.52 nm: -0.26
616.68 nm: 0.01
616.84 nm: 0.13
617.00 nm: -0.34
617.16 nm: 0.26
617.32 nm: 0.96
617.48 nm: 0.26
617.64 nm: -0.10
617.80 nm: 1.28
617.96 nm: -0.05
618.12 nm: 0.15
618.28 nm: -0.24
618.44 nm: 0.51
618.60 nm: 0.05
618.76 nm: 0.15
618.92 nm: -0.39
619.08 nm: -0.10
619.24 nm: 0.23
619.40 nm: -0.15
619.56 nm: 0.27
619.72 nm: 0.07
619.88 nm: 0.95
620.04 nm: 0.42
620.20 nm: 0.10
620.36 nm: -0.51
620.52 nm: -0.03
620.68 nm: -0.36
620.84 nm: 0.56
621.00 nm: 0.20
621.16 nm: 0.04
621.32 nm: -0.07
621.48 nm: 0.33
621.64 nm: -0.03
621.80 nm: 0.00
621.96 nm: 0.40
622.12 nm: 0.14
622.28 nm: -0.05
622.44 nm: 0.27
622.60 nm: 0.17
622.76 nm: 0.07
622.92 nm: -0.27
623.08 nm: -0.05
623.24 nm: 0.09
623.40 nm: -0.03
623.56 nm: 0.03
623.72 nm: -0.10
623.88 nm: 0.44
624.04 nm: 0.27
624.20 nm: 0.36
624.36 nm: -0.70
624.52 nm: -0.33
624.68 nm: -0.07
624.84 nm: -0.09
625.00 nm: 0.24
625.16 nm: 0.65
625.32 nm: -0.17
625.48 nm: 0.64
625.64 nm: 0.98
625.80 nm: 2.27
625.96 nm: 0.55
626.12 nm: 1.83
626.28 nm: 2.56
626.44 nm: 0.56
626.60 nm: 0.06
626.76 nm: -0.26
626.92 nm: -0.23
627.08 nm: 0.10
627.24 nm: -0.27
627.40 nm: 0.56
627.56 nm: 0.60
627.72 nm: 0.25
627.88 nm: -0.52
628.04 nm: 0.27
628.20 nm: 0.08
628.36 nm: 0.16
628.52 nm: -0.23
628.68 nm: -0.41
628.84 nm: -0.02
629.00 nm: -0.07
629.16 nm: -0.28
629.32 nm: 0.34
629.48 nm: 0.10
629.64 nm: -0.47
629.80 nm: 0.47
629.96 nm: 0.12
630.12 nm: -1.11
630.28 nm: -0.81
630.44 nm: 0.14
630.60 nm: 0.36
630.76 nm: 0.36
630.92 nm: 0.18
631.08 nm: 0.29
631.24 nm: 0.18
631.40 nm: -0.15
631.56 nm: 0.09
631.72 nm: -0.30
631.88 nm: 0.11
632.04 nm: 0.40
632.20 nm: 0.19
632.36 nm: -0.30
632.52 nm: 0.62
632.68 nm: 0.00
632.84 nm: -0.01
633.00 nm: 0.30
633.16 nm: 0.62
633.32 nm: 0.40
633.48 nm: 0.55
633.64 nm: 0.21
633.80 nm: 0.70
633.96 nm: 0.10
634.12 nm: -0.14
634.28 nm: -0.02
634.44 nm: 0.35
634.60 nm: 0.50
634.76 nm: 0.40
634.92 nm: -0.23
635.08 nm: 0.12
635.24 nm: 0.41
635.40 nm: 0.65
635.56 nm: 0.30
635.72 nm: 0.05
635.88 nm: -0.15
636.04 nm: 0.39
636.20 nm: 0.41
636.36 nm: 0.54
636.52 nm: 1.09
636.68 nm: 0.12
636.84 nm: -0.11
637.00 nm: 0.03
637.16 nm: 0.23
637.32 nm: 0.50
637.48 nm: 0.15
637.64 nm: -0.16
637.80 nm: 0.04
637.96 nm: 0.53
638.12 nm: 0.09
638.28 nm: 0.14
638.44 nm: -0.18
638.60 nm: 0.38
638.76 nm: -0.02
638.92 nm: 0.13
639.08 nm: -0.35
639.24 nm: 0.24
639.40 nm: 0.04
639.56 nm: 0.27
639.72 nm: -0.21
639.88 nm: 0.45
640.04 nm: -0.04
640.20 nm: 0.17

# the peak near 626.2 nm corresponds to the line [O II]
